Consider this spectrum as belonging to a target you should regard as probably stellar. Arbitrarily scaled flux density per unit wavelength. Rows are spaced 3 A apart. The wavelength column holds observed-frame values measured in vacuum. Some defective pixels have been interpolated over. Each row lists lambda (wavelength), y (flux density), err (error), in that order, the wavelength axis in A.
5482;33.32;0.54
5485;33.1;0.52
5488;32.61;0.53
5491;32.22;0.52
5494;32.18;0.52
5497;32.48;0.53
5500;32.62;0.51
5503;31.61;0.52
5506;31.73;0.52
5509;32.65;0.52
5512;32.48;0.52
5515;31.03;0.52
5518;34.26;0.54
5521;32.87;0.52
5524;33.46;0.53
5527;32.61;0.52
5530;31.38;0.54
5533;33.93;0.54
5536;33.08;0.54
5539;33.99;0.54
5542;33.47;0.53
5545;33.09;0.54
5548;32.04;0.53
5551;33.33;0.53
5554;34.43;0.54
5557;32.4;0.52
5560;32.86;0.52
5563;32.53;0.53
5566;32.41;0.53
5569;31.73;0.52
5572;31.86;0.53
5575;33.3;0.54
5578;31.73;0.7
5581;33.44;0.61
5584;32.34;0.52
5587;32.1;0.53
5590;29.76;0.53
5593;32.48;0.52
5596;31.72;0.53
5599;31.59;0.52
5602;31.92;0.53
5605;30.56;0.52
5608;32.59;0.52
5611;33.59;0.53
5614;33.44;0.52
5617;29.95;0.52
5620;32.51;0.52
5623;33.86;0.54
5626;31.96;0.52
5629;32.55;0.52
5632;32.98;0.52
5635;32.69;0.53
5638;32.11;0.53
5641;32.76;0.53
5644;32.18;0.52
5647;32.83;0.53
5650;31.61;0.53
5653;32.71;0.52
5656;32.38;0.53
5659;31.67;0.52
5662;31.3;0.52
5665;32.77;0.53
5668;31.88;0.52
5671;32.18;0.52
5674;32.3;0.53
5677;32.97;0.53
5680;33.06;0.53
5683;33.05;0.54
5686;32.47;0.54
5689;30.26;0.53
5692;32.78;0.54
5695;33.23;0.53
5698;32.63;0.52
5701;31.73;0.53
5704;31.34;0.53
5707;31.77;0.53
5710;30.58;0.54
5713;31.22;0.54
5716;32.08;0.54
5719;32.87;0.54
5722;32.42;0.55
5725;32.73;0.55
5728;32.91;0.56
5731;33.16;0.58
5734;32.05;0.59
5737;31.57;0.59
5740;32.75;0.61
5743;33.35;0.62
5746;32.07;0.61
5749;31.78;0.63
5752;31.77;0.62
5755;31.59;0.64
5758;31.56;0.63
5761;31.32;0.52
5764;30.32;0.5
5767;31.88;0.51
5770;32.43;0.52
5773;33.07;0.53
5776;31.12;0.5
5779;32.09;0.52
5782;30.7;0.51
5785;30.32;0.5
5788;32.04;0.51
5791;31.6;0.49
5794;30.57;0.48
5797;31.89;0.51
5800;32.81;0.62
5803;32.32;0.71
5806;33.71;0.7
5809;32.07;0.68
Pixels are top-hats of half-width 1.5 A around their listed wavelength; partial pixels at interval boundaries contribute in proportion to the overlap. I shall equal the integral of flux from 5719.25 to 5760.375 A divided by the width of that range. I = 32.3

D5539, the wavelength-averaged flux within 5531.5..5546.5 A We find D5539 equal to 33.5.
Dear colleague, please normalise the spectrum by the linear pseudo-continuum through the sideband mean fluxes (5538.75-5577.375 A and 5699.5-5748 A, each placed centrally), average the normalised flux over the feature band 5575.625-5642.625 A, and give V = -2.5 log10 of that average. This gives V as 0.01 mag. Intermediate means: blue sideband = 32.8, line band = 32.2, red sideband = 32.2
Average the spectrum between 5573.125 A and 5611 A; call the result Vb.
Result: 32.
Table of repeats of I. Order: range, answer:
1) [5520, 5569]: 33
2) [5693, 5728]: 32.1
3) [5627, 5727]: 32.2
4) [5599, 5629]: 32.2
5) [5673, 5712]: 32.2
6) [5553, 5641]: 32.3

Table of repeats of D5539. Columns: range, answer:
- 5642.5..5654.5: 32.3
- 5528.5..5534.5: 32.7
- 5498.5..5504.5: 32.1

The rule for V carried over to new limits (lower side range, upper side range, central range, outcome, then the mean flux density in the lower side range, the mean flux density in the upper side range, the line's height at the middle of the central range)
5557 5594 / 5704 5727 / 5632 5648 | -0.016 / 32.2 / 31.9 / 32.1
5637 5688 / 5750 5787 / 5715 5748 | -0.024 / 32.3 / 31.5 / 31.8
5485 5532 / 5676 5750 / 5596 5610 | 0.021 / 32.5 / 32.3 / 32.4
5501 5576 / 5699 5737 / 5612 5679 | -0.001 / 32.7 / 32.1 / 32.3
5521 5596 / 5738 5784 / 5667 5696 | -0.009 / 32.6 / 31.8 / 32.2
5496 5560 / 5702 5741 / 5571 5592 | 0.018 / 32.8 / 32.1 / 32.6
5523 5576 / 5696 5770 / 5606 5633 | -0.001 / 32.9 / 32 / 32.5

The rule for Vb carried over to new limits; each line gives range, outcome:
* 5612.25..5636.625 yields 32.5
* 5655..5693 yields 32.2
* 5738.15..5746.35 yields 32.8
